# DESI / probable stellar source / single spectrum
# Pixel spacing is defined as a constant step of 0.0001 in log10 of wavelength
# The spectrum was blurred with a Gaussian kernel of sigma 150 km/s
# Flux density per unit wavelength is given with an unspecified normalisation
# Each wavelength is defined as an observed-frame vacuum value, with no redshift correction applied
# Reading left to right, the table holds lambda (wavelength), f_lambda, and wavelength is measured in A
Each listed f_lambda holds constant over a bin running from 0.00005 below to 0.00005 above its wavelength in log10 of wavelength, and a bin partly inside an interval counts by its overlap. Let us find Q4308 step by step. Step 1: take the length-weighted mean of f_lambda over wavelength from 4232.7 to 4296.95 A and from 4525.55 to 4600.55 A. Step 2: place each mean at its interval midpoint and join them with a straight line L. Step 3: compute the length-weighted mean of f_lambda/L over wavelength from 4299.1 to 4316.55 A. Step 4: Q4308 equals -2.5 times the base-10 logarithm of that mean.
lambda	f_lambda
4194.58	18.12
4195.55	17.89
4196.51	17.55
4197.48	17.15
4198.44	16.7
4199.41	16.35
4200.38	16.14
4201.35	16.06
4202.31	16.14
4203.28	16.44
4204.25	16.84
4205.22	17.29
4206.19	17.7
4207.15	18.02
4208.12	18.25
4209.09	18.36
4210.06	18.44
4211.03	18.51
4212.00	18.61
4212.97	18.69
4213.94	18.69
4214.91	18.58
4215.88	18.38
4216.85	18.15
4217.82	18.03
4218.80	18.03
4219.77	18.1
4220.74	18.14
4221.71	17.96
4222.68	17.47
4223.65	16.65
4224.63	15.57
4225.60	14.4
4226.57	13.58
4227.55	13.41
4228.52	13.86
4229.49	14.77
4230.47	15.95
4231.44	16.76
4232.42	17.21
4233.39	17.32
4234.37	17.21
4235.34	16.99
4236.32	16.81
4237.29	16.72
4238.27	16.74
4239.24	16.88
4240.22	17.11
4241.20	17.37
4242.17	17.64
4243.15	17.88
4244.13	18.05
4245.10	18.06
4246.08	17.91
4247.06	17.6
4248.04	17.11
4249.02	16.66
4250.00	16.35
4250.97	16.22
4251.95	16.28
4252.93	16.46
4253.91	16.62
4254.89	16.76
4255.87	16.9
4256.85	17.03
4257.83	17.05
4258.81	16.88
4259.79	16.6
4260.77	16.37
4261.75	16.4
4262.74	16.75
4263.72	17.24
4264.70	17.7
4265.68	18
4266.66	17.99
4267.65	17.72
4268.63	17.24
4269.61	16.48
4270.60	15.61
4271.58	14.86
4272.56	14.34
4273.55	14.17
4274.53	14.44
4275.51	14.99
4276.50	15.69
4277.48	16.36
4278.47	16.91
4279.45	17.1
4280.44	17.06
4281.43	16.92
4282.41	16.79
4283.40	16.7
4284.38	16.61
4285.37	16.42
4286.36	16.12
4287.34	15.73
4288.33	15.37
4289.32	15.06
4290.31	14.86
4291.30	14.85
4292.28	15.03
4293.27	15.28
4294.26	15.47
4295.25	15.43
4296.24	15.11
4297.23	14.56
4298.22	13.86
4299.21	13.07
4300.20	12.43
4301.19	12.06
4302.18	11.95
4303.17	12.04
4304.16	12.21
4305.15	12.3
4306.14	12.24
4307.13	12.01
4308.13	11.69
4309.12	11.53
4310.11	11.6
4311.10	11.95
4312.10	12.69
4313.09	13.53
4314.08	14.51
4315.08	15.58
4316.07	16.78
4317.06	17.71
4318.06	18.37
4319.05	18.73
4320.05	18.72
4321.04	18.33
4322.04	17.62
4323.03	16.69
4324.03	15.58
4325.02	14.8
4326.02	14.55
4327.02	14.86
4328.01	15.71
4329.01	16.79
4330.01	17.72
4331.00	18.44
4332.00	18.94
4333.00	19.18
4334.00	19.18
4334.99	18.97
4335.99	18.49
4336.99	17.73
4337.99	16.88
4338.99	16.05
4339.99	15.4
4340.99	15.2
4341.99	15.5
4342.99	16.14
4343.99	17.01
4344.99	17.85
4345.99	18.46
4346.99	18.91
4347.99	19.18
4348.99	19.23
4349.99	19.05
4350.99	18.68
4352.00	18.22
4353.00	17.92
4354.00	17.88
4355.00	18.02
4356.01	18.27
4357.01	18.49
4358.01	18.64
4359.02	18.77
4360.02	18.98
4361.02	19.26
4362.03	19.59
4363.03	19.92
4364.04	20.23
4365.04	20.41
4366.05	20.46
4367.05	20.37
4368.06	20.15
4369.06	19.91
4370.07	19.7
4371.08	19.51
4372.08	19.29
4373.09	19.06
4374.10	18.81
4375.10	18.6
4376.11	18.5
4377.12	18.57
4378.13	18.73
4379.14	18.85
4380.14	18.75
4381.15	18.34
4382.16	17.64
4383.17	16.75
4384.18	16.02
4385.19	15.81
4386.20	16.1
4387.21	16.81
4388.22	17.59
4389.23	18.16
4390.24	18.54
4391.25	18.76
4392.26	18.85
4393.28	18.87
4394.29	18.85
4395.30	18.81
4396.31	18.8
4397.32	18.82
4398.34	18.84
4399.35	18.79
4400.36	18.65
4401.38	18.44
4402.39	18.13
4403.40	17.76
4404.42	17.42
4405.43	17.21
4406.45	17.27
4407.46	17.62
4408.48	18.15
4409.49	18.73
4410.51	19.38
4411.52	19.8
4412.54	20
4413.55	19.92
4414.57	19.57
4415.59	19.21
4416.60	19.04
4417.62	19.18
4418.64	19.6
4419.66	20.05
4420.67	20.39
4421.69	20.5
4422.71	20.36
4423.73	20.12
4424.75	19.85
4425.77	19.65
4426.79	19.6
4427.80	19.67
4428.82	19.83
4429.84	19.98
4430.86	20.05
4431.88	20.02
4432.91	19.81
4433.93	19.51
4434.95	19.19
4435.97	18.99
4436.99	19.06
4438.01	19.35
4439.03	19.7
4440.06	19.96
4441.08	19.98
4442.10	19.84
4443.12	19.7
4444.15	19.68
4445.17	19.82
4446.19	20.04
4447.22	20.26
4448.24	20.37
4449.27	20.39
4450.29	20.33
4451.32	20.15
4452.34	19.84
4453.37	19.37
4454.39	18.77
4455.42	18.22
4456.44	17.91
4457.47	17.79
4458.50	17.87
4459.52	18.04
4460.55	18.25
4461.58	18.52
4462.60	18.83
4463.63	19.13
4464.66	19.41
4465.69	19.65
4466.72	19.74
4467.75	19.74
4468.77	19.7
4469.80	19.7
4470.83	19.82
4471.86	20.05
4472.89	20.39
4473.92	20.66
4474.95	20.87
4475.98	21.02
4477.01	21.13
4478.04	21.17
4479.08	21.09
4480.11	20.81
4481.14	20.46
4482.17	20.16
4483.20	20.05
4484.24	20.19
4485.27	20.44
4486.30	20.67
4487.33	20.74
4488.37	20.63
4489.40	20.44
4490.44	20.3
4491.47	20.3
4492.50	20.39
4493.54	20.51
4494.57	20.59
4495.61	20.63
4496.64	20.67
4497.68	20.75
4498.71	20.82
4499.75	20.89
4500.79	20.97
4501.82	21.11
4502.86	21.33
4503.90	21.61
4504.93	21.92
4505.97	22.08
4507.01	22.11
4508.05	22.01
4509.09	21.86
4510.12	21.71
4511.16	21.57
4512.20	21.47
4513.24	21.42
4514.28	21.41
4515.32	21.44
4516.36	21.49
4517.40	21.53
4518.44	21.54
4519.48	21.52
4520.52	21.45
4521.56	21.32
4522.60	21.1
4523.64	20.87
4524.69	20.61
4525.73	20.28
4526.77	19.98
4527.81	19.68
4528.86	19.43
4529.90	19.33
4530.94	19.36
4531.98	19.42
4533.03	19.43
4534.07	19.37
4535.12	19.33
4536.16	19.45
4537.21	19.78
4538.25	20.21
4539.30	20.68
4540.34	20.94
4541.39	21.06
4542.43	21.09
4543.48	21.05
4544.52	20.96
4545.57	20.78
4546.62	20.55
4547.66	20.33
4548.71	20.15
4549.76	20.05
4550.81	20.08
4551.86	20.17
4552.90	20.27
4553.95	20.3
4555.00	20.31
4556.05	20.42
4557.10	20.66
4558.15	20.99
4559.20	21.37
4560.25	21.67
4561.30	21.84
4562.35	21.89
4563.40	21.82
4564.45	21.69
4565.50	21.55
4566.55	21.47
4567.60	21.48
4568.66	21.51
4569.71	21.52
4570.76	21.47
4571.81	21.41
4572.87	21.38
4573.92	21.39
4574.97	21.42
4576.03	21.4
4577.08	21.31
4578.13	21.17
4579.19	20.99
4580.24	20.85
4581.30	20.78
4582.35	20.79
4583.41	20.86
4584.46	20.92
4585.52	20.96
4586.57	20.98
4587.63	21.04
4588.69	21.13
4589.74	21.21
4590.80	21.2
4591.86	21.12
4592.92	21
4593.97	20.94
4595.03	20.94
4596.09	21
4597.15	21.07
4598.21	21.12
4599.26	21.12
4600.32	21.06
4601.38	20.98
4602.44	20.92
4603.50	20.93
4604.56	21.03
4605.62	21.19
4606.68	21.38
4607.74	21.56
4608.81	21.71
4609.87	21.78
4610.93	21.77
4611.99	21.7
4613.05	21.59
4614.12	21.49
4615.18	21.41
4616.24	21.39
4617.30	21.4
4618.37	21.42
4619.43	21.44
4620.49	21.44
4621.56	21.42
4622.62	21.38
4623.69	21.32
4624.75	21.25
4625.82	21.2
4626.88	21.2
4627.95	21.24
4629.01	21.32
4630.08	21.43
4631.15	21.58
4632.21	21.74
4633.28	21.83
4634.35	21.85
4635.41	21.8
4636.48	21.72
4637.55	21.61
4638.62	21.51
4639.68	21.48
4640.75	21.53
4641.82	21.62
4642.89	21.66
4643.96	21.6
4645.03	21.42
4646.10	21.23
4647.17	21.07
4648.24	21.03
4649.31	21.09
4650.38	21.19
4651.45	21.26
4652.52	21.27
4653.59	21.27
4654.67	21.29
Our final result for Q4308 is 0.32 mag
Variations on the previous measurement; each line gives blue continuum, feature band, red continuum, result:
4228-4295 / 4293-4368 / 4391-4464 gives 0.07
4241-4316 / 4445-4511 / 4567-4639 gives -0.07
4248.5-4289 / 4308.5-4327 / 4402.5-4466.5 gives 0.12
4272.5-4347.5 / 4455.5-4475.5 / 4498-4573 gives 0.00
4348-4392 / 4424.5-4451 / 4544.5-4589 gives -0.02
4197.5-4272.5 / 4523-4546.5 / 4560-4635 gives 0.02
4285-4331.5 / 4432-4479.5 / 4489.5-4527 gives -0.01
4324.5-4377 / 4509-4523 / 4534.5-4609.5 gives -0.06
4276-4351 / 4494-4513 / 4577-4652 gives -0.11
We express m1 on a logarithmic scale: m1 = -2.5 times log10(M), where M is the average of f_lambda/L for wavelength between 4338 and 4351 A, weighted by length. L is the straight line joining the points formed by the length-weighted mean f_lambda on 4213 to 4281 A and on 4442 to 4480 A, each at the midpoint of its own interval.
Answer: 0.04 mag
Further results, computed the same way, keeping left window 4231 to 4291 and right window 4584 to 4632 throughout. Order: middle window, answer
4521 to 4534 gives 0.007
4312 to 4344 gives 0.047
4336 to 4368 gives -0.027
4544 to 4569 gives -0.018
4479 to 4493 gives -0.045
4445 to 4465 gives 0.004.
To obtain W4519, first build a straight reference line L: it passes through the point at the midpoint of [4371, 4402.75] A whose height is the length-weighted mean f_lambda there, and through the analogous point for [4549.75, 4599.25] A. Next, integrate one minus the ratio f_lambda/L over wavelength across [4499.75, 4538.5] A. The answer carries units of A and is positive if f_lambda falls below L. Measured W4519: -1.1 A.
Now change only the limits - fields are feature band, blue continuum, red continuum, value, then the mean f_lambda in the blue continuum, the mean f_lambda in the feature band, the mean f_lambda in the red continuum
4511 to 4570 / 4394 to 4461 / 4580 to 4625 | -0.6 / 19.3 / 20.7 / 21.2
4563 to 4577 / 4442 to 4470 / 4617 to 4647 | -0.5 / 19.3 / 21.5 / 21.5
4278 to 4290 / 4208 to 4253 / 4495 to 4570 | 0.9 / 17.1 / 16.4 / 20.9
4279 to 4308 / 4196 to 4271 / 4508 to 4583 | 5.2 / 17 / 14.6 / 20.9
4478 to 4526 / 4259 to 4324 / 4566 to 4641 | -4.1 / 15.3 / 21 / 21.3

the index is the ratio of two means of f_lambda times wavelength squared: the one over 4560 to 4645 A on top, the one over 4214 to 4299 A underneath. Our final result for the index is 1.52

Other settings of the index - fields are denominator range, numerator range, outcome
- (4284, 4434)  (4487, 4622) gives 1.31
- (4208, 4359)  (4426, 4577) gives 1.37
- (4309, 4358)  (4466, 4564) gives 1.32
